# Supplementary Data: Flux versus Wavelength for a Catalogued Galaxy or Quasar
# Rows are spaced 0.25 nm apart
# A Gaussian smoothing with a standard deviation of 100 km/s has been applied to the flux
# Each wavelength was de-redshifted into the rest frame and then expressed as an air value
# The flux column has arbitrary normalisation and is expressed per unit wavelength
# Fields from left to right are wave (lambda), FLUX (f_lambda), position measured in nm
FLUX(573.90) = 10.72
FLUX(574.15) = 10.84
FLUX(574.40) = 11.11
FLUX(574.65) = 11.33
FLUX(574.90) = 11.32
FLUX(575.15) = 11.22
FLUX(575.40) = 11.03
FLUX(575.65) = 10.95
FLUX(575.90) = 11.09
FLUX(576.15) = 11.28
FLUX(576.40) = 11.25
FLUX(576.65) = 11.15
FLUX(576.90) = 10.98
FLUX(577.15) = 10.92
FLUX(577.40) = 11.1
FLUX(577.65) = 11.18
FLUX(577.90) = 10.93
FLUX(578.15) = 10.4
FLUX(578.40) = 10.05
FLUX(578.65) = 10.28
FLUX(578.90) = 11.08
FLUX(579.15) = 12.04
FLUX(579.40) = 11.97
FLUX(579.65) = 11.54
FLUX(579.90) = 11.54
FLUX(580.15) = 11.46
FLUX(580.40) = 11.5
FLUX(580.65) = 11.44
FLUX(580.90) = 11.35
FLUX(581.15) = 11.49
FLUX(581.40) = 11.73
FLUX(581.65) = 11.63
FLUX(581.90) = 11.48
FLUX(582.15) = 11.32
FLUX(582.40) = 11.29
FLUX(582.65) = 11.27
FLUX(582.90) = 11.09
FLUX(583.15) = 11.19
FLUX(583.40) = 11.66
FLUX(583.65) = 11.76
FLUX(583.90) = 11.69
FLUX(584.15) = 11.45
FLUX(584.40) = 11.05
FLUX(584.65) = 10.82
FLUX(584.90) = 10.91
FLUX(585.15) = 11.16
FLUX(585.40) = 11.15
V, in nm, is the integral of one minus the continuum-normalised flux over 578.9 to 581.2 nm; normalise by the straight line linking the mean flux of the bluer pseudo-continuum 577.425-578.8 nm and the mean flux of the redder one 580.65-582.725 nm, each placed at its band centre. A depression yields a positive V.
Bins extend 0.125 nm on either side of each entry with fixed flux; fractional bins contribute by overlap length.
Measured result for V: -0.10 nm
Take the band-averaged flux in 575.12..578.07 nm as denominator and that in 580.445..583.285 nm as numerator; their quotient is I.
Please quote 1.03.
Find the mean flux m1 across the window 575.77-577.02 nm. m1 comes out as 11.1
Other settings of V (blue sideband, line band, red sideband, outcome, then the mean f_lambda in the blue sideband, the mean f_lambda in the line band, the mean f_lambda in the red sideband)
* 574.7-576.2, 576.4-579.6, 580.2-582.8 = 0.07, 11.2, 11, 11.4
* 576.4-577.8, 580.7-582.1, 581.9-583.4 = -0.03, 11.1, 11.5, 11.3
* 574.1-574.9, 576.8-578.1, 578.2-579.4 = 0.00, 11.2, 11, 10.9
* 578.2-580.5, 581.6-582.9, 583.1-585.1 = -0.01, 11.2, 11.4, 11.3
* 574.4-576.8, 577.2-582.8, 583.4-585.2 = -0.02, 11.2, 11.3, 11.3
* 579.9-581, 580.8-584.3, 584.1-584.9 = -0.07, 11.5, 11.5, 11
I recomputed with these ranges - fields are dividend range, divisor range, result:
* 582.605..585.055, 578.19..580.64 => 1.00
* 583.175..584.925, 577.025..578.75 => 1.06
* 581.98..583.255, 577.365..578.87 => 1.05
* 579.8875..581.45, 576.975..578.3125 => 1.06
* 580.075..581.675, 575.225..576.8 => 1.03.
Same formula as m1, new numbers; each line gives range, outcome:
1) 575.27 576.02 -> 11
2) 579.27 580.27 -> 11.6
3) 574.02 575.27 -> 11.2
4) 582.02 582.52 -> 11.3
